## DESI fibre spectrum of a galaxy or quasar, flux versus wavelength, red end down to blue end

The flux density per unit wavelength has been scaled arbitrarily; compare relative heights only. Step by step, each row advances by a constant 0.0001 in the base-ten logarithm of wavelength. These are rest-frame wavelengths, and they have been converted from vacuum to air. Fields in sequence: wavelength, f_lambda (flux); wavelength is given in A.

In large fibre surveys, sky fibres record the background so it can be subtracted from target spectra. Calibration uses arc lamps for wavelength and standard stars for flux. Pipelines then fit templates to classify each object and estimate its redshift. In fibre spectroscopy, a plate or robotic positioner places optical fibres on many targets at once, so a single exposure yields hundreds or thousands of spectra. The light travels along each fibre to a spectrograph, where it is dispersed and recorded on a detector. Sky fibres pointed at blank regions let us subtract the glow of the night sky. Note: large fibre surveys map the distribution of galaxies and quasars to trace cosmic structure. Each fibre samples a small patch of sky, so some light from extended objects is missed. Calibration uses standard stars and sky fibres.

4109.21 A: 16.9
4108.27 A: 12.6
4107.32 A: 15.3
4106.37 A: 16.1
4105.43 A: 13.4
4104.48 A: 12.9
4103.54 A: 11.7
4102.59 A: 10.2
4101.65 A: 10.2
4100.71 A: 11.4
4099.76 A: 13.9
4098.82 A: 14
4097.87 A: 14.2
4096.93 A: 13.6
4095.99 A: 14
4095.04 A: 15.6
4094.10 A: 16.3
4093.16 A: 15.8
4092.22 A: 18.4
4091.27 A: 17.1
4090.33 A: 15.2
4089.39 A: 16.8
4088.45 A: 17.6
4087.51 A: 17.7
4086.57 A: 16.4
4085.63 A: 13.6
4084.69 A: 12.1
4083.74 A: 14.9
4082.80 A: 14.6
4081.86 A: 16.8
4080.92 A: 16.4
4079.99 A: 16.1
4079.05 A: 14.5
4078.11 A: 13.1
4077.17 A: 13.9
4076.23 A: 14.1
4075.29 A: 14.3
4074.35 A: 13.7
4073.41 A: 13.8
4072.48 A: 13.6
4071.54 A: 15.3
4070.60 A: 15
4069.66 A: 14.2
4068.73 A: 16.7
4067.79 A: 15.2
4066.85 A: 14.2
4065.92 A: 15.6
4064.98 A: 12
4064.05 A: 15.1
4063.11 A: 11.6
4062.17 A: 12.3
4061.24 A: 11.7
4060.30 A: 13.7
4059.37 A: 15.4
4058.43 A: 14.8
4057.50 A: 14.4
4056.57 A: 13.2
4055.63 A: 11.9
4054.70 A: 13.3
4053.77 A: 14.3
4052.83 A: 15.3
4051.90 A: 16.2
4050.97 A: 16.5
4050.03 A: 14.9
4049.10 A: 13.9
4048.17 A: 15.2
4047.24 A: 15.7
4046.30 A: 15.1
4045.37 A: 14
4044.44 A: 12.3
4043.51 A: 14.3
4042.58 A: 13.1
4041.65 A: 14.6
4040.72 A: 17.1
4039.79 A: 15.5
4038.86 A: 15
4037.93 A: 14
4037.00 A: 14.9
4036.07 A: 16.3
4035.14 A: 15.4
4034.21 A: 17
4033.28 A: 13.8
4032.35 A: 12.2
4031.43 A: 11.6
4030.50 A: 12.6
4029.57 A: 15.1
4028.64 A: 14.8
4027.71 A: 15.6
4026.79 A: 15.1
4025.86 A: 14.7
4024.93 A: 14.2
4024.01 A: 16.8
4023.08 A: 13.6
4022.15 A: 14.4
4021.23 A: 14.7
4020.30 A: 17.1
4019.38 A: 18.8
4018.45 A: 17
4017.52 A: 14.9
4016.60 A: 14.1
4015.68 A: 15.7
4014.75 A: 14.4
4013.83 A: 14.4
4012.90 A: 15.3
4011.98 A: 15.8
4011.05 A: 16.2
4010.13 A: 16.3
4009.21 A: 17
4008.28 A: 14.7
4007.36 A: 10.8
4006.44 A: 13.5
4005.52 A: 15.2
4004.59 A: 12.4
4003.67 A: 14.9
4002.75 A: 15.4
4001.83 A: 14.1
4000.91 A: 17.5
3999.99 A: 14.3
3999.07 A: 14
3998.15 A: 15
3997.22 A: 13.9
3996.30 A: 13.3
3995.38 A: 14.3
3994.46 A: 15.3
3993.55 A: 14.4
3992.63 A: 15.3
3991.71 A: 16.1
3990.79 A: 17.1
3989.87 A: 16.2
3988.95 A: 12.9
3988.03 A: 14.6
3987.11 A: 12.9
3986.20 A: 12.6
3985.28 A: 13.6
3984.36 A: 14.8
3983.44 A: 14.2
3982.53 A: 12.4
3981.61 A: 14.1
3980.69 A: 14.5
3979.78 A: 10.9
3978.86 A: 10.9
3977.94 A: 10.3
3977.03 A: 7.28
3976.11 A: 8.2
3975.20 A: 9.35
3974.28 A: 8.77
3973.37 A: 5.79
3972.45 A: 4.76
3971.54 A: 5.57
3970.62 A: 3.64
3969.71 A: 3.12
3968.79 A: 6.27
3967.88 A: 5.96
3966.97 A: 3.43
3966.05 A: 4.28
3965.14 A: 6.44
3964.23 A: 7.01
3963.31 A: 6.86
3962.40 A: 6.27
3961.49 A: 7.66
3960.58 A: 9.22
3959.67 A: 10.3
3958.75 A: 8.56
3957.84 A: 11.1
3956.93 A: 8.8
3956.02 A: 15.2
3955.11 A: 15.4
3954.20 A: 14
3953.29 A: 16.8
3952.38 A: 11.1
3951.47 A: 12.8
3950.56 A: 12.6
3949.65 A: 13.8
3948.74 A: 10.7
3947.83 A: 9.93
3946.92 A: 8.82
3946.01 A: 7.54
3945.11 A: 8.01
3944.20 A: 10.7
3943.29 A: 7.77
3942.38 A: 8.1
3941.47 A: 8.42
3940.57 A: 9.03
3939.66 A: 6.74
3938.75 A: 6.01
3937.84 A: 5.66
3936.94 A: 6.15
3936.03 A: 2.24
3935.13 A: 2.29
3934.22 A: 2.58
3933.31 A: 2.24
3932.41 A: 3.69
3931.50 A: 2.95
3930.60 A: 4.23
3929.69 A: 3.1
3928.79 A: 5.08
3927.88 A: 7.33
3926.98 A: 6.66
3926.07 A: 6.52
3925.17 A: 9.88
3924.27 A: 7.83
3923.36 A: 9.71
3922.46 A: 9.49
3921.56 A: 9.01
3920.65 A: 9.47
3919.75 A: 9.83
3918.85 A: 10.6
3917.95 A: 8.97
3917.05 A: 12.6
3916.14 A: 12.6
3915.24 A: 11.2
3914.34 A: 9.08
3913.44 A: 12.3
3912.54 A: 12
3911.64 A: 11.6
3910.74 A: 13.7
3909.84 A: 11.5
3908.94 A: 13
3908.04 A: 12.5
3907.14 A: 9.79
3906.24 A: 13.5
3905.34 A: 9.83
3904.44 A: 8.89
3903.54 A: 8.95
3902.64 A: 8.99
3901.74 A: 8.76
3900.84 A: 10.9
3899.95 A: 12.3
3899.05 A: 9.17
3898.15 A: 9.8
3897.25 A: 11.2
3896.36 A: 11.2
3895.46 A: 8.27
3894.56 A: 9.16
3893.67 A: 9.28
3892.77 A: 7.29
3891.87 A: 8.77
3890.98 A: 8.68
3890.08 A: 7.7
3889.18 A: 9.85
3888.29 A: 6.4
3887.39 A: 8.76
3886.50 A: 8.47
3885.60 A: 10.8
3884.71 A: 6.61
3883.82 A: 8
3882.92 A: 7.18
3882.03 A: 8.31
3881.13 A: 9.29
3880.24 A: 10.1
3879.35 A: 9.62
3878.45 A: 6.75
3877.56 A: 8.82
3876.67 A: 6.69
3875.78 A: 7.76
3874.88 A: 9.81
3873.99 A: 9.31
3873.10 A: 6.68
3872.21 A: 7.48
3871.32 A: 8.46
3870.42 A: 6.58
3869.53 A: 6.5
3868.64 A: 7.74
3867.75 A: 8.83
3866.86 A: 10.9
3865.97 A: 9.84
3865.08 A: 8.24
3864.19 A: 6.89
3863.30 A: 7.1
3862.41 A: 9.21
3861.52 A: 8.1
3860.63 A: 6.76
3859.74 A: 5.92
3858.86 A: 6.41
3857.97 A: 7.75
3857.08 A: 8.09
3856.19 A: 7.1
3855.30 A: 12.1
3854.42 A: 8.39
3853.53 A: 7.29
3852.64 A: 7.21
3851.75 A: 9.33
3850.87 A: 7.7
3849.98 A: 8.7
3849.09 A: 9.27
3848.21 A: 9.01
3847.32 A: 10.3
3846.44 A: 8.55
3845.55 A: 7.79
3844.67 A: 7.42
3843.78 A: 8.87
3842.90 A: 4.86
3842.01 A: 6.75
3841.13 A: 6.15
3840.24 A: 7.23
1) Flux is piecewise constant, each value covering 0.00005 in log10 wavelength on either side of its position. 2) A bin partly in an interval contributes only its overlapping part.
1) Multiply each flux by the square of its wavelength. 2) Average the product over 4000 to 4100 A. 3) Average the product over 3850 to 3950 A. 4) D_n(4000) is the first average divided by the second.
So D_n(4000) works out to 1.9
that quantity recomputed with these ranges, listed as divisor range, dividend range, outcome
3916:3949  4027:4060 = 2.11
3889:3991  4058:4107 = 1.66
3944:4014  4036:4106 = 1.30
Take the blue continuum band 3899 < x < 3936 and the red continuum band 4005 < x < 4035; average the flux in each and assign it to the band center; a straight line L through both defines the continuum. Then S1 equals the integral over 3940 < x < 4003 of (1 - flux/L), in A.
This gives 6.2 A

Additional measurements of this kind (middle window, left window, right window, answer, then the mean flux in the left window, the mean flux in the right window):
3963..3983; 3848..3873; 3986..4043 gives 8.2 A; 8.08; 14.8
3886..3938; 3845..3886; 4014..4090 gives 5.6 A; 8.24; 14.7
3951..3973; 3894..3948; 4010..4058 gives 4.6 A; 8.65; 14.8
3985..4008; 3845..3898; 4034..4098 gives -3.5 A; 8.39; 14.8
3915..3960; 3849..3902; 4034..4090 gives 8.1 A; 8.49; 14.7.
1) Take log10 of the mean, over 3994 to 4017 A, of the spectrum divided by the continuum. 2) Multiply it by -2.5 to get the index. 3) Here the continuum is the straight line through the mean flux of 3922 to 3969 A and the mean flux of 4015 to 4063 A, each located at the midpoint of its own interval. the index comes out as -0.20 mag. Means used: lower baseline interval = 7.96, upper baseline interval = 14.6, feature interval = 14.7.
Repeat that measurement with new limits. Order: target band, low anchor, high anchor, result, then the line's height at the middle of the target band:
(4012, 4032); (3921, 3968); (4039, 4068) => -0.203 mag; 12.5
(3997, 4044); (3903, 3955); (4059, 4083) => -0.196 mag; 12.4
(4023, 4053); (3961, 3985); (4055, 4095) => -0.191 mag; 12.4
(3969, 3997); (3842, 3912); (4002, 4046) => 0.148 mag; 13.1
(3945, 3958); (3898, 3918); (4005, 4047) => 0.049 mag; 12.4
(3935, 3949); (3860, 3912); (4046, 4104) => 0.392 mag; 10.7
